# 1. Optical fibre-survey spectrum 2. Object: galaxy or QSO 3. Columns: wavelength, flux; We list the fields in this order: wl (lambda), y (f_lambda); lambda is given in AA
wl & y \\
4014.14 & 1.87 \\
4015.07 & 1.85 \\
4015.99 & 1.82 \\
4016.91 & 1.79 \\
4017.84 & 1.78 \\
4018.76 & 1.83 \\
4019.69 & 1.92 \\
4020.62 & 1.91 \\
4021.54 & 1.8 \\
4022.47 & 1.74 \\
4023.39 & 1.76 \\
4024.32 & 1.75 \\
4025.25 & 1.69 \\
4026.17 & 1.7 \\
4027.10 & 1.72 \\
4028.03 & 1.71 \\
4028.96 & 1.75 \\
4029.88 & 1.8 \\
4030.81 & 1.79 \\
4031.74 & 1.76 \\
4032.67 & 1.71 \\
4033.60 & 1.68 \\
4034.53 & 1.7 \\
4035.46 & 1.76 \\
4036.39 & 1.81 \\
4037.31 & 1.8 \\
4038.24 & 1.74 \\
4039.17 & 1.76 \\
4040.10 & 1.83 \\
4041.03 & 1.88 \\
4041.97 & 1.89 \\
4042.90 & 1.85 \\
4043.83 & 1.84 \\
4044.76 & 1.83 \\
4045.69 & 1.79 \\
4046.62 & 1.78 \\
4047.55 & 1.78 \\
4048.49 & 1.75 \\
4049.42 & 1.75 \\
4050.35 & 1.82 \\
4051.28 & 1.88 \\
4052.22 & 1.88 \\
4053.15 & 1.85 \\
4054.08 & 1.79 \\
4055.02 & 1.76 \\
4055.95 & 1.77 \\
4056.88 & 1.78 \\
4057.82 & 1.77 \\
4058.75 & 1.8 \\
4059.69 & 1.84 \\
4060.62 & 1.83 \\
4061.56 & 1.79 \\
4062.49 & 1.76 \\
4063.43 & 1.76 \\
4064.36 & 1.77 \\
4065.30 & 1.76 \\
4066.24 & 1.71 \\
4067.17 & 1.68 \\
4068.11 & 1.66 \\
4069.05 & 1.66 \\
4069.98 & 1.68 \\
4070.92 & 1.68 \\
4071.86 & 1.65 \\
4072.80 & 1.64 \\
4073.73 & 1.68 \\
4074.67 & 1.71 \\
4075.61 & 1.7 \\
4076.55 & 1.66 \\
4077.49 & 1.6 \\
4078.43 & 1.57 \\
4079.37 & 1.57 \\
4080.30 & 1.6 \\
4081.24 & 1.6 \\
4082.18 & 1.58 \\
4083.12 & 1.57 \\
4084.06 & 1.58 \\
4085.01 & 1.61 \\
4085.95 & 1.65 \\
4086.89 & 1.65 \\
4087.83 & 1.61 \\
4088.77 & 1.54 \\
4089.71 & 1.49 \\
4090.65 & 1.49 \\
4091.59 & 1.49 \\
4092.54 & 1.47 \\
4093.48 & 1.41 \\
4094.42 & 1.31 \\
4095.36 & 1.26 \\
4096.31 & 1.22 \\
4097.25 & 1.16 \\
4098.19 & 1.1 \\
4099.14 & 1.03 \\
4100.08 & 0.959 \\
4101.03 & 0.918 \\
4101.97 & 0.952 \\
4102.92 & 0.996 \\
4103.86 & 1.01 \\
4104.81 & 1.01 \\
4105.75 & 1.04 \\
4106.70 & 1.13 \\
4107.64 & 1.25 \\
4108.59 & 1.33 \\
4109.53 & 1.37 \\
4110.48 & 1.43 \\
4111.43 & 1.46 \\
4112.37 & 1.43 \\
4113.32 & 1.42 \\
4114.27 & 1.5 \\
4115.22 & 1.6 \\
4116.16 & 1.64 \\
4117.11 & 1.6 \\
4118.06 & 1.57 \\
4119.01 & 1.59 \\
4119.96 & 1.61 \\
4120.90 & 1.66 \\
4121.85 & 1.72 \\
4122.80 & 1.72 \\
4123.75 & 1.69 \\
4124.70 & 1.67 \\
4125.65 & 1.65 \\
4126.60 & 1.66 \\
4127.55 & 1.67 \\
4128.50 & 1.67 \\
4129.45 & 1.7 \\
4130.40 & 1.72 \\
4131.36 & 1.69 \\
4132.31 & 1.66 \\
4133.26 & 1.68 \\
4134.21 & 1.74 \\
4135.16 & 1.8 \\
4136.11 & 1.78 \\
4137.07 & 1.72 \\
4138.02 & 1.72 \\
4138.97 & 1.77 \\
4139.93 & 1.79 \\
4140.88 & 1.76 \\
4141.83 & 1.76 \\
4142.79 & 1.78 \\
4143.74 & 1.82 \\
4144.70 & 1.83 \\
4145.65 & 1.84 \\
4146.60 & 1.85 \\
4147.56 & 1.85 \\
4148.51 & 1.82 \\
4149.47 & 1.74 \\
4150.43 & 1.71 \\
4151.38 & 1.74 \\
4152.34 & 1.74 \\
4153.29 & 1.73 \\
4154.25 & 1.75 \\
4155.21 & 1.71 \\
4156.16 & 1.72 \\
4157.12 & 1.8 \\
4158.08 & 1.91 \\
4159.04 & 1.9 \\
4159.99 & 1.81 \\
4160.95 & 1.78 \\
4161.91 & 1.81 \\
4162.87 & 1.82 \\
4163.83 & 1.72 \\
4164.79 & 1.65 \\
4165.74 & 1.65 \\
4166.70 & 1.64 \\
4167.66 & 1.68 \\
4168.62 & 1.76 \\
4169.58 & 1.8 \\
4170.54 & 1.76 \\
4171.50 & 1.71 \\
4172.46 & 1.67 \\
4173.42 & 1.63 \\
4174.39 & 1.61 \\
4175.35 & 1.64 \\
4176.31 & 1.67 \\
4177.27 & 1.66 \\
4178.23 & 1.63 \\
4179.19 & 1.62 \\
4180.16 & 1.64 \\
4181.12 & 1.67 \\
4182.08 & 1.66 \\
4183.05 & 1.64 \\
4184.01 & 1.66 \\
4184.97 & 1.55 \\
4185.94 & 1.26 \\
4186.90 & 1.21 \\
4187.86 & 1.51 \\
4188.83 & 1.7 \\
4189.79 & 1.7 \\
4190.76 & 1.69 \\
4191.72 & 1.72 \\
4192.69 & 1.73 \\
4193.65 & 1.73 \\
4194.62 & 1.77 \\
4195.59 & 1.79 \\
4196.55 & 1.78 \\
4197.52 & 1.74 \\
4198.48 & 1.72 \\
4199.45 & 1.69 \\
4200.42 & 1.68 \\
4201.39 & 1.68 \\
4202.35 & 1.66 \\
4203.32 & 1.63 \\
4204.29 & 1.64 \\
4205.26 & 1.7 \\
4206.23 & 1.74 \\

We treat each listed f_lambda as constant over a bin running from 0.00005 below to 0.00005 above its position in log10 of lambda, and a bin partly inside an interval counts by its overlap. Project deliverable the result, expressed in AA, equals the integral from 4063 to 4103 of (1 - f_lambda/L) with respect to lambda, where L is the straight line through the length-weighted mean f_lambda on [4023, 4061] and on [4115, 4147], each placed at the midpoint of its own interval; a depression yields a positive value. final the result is 5.7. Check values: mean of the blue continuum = 1.78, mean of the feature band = 1.5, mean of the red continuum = 1.71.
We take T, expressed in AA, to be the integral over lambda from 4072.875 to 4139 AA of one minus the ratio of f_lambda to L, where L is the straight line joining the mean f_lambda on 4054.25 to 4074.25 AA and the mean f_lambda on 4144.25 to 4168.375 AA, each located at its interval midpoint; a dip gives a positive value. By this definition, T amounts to 9.59 AA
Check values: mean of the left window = 1.74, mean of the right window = 1.77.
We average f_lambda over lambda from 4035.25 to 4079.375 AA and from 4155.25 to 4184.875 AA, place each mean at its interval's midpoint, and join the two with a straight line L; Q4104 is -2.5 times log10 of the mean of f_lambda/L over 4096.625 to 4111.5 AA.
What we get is 0.471 mag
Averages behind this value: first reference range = 1.76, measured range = 1.13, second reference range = 1.71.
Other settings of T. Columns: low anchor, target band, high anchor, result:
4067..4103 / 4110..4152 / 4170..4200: -3.5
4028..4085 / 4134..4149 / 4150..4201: -0.7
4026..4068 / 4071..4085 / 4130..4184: 1.1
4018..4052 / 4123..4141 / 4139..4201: 0.2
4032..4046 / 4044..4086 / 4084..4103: -4.1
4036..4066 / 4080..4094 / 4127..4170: 1.8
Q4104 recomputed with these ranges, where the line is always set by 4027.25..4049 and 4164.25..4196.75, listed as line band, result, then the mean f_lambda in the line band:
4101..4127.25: 0.198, 1.43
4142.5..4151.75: -0.073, 1.8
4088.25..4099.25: 0.276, 1.34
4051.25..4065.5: -0.021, 1.8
